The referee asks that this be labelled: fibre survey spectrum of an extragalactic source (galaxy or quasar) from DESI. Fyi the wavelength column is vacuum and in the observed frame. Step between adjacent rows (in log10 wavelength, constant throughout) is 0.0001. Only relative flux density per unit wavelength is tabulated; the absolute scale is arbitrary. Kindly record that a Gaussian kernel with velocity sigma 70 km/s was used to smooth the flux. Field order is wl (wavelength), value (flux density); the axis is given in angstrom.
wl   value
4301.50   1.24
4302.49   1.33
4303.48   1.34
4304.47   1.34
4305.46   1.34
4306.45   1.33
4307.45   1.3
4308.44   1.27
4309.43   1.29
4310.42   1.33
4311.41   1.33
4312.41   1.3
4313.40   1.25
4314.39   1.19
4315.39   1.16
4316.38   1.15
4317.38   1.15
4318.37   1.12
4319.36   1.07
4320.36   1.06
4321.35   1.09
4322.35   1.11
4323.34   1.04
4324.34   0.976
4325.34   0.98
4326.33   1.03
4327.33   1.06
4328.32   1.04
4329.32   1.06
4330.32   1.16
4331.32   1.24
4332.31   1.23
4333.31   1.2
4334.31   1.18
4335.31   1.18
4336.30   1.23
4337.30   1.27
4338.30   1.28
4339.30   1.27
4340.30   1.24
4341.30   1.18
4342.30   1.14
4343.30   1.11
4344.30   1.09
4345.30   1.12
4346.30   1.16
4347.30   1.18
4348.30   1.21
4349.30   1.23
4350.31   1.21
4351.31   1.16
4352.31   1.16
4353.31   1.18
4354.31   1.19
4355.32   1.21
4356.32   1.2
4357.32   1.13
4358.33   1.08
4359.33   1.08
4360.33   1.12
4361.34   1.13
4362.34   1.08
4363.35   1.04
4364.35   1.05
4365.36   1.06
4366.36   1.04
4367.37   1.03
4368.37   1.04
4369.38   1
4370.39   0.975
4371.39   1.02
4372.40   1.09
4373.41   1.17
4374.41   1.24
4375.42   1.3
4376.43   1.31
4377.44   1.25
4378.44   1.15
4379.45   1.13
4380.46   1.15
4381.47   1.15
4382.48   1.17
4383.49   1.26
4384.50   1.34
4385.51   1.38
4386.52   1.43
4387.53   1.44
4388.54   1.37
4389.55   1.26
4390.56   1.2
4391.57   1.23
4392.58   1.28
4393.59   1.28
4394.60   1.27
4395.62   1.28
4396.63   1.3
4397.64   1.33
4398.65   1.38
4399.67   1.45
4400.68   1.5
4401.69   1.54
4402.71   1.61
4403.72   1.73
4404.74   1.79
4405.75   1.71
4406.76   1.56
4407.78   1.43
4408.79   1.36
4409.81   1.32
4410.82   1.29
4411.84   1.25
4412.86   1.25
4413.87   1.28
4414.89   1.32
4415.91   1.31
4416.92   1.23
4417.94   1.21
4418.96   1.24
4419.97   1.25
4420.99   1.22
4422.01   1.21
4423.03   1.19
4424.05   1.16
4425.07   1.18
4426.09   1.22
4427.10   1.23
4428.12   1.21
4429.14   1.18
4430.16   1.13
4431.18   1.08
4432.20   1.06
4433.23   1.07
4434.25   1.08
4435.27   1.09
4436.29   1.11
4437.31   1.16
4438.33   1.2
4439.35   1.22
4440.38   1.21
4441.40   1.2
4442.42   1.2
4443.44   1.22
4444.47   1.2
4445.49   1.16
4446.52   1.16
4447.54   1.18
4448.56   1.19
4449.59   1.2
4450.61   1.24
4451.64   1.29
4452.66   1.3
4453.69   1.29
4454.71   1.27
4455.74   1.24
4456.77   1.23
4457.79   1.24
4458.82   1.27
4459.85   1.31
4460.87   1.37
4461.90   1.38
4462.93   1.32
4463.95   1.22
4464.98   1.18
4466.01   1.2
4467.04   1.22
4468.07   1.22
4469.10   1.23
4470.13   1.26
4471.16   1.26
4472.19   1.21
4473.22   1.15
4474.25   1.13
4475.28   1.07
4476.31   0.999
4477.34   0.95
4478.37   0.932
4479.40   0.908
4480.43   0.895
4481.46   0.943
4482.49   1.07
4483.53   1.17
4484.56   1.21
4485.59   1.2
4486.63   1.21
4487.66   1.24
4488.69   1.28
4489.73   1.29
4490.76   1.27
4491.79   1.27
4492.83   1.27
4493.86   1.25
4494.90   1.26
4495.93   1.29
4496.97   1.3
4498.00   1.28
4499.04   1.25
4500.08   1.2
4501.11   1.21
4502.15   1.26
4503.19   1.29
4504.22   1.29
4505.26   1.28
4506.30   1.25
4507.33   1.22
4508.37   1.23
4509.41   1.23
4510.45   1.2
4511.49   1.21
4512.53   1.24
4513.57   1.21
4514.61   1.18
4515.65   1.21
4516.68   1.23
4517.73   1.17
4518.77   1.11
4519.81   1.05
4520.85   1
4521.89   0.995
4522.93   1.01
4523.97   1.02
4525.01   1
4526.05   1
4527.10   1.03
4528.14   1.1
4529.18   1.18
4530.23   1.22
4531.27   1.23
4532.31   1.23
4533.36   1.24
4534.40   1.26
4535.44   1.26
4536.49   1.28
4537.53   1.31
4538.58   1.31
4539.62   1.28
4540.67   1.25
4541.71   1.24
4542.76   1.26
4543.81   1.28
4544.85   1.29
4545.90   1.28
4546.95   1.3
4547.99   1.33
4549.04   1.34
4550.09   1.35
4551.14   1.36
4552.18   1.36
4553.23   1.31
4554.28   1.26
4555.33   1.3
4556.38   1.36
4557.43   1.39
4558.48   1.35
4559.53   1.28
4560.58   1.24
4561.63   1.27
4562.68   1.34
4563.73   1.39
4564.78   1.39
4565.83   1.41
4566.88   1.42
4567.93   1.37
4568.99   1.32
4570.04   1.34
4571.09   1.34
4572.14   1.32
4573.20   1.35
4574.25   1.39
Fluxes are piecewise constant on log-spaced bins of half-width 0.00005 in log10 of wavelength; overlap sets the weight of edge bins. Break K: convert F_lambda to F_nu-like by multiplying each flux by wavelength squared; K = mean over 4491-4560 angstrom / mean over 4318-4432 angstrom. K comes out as 1.1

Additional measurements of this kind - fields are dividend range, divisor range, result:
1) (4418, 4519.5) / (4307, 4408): 1.04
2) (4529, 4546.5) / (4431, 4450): 1.14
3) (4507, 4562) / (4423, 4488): 1.08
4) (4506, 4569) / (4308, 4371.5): 1.19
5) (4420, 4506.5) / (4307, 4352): 1.09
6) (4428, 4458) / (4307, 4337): 1.08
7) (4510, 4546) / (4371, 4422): 0.95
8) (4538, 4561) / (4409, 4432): 1.13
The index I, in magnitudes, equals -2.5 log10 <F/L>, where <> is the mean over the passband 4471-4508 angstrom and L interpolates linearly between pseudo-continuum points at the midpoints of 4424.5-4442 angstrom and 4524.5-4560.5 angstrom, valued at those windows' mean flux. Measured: 0.02 mag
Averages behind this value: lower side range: 1.16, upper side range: 1.26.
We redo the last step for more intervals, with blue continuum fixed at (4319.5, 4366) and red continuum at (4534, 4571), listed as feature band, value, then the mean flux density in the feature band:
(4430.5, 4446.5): 0.06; 1.15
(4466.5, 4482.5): 0.15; 1.09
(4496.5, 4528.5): 0.10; 1.17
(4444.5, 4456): 0.00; 1.23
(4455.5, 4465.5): -0.03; 1.28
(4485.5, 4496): 0.01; 1.26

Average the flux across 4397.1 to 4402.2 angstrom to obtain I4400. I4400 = 1.44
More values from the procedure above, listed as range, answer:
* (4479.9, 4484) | 1.02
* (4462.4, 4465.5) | 1.24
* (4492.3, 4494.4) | 1.26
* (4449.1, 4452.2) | 1.25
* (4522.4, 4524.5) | 1.02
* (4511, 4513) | 1.22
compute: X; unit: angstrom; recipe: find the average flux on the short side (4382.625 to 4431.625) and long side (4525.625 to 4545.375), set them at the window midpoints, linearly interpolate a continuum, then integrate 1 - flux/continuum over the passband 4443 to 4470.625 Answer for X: 0.9 angstrom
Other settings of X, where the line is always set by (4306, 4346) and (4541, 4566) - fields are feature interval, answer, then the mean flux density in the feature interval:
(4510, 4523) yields 1.51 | 1.14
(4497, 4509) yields 0.30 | 1.25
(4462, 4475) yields 0.45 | 1.22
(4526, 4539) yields 0.94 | 1.21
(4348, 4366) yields 0.78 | 1.14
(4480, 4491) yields 0.98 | 1.16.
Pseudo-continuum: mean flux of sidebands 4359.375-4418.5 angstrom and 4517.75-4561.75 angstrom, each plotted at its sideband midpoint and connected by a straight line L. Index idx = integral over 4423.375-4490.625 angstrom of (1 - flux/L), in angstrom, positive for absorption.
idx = 3.8 angstrom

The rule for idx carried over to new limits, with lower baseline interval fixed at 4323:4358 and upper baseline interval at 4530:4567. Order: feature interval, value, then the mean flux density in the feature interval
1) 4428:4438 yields 0.9 angstrom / 1.11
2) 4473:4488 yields 2.2 angstrom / 1.07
